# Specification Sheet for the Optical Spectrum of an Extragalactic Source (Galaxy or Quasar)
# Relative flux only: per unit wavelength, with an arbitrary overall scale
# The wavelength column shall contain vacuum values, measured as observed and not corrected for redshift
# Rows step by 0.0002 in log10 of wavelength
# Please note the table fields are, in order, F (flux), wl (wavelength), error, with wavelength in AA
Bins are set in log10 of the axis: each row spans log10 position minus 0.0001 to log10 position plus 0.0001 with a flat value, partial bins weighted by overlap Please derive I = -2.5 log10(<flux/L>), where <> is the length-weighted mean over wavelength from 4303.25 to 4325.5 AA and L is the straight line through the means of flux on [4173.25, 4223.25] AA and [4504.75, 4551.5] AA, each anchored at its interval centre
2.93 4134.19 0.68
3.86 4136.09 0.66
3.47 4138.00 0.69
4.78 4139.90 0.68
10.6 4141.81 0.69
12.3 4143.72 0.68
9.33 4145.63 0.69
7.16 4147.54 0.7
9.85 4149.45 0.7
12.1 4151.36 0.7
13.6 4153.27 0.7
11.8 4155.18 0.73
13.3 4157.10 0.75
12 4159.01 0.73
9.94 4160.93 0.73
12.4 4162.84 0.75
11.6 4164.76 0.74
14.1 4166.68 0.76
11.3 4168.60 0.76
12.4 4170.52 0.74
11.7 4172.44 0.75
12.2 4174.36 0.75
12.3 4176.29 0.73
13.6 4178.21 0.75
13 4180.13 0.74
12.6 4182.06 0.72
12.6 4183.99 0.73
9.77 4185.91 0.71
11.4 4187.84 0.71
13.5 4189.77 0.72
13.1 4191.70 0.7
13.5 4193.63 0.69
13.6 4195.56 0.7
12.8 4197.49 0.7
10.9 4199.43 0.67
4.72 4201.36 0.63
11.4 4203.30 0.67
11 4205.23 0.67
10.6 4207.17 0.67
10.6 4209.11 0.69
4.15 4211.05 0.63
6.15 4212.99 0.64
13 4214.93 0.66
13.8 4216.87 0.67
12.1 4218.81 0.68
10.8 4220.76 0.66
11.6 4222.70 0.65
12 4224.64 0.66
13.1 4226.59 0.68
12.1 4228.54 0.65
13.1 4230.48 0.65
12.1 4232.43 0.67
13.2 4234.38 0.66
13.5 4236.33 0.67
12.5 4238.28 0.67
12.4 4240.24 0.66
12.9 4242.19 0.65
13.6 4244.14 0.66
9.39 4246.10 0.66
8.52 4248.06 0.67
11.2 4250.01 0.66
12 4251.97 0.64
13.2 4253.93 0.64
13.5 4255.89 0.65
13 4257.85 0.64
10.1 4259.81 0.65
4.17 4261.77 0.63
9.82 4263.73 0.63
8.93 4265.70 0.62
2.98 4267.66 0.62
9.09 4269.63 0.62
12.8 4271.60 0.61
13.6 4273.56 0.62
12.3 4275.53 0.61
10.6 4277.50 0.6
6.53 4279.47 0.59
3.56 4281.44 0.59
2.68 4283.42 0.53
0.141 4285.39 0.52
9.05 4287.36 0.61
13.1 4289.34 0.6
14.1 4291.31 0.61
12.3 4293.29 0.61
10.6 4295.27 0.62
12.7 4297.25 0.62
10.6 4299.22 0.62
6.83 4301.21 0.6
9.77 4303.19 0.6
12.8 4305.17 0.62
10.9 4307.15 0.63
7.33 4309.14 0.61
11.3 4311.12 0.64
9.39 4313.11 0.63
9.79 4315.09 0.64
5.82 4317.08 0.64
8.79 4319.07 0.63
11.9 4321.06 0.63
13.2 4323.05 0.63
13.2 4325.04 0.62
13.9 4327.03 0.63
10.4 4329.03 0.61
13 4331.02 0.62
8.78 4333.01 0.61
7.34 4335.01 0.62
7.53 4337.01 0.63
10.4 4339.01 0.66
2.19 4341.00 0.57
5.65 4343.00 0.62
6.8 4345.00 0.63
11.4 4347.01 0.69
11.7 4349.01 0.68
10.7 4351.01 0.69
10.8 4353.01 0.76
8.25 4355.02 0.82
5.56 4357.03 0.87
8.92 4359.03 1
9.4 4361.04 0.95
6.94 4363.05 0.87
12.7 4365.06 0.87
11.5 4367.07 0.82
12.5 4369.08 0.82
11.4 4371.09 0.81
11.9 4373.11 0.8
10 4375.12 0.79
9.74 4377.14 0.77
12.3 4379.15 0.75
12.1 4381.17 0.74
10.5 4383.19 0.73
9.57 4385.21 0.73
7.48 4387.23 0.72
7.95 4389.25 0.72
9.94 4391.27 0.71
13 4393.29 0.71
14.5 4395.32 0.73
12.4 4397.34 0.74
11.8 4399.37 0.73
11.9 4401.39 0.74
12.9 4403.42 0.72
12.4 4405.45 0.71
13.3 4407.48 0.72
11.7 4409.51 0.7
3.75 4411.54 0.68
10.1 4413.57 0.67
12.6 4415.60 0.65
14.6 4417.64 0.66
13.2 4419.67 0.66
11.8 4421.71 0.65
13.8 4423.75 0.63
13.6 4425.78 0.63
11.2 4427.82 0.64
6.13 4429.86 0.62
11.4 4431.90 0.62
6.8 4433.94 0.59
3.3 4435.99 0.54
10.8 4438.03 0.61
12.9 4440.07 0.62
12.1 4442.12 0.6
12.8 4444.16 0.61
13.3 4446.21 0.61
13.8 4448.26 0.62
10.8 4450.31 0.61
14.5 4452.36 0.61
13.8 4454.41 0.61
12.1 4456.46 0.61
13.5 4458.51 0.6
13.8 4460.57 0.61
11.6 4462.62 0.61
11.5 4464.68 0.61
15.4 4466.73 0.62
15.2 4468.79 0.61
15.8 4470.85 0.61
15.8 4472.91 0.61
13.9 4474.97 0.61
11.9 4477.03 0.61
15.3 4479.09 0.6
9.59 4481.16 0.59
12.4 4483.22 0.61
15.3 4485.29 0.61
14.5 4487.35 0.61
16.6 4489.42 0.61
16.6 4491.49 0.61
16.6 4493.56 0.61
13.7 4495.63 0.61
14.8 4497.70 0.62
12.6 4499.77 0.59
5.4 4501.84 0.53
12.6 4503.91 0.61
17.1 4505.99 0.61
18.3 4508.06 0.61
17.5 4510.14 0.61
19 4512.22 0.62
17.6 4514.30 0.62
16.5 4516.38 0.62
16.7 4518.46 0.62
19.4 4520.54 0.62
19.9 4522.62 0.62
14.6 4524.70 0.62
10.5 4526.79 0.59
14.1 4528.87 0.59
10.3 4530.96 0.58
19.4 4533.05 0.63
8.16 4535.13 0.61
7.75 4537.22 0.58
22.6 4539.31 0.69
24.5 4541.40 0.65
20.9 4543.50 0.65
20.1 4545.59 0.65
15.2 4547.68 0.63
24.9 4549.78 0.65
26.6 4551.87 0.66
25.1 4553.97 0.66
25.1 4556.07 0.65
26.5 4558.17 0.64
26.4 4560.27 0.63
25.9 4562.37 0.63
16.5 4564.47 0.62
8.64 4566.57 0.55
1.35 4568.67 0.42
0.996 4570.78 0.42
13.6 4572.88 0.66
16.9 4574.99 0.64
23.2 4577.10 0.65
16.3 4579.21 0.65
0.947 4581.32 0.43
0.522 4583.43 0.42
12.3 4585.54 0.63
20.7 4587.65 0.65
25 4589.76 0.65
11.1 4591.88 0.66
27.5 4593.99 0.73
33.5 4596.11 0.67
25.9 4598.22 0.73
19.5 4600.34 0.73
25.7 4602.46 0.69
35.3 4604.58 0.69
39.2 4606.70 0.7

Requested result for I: 0.284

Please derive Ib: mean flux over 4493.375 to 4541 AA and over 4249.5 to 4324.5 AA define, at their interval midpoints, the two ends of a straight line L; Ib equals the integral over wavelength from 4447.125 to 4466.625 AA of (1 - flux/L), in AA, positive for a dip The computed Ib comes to 1.1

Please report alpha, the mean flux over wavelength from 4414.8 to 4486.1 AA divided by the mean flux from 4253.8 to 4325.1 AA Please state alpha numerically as 1.29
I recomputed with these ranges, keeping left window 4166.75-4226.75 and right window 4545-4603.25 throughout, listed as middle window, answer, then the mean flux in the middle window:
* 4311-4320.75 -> 0.451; 9.01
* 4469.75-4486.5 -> 0.205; 13.8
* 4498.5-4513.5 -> 0.168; 14.7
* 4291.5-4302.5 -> 0.223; 10.8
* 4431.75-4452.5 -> 0.407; 11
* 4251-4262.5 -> 0.130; 11.1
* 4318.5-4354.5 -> 0.381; 9.86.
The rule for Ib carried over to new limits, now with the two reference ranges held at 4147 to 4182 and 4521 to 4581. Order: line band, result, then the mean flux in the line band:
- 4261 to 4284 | 8.9 AA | 8.22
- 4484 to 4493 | 0.4 AA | 15.7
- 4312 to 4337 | 6.7 AA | 10.3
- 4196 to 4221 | 4.7 AA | 10.2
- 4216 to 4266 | 5.1 AA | 11.7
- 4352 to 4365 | 5.3 AA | 8.63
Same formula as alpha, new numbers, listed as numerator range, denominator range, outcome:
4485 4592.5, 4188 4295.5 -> 1.52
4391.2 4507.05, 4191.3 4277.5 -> 1.13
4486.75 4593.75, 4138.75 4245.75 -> 1.41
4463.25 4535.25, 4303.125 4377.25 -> 1.50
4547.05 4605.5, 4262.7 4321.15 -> 2.04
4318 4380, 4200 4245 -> 0.88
